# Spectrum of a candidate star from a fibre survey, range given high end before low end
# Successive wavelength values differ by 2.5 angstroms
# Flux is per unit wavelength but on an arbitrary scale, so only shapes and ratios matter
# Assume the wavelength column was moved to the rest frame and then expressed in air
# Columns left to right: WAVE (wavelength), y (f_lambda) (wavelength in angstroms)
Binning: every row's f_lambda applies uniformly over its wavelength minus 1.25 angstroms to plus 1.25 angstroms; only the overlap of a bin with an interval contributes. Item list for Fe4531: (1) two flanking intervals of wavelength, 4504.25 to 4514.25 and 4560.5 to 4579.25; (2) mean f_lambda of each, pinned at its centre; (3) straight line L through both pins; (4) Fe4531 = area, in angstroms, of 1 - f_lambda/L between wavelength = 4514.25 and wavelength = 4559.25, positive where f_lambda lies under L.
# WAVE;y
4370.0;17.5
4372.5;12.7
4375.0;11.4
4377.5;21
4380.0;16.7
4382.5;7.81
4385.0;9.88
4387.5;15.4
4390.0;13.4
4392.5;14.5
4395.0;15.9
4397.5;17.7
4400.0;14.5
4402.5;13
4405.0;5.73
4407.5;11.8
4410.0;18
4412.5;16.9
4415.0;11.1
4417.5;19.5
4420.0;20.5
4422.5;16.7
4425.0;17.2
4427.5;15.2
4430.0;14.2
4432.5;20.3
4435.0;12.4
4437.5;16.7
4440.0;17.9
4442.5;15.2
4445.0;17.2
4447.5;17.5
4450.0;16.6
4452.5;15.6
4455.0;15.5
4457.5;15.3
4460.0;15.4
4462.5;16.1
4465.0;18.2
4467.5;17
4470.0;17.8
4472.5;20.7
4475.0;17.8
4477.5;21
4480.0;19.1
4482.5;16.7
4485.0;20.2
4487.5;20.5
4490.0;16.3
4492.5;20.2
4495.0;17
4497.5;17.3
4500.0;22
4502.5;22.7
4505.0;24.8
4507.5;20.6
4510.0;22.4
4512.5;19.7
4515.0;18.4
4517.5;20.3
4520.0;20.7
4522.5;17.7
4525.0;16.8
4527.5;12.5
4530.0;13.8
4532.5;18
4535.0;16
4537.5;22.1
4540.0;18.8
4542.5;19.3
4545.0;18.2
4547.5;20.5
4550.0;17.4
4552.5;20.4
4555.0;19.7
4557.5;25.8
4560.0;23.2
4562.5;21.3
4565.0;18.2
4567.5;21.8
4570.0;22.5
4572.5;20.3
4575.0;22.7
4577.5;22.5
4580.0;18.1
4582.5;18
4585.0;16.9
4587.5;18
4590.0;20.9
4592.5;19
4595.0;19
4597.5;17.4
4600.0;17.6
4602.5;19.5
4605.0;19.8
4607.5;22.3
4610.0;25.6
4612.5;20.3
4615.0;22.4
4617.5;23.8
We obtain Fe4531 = 5.7 angstroms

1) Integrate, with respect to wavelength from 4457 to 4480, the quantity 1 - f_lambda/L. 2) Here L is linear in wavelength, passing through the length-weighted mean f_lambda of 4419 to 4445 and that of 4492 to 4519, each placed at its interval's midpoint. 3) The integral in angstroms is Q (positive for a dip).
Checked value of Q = 0.9 angstroms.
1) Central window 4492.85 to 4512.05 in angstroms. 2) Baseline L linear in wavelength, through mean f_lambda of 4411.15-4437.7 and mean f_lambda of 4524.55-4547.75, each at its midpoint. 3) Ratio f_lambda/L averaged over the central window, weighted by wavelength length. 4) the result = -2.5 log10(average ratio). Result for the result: -0.21 mag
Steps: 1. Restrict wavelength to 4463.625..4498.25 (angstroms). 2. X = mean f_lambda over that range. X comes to 18.6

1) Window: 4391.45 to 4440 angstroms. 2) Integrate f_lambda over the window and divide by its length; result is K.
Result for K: 15.4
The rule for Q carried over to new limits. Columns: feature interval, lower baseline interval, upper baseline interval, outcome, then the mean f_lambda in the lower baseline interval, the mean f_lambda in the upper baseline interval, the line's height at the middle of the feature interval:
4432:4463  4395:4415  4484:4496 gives 0.3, 13.9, 18.8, 16.4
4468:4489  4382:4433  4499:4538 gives -1.8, 14.7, 19.2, 17.6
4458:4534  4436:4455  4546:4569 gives -0.8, 16.5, 20.9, 18.5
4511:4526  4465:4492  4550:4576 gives 0.7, 18.7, 21.4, 20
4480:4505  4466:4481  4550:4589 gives -0.3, 18.9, 20.5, 19.2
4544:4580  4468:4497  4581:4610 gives -3.5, 18.8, 19.2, 19.1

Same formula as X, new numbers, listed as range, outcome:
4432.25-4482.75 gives 17.1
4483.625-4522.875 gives 20.1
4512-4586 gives 19.4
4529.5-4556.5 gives 18.8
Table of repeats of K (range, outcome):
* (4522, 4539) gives 16.7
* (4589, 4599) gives 19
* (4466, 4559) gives 19.2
